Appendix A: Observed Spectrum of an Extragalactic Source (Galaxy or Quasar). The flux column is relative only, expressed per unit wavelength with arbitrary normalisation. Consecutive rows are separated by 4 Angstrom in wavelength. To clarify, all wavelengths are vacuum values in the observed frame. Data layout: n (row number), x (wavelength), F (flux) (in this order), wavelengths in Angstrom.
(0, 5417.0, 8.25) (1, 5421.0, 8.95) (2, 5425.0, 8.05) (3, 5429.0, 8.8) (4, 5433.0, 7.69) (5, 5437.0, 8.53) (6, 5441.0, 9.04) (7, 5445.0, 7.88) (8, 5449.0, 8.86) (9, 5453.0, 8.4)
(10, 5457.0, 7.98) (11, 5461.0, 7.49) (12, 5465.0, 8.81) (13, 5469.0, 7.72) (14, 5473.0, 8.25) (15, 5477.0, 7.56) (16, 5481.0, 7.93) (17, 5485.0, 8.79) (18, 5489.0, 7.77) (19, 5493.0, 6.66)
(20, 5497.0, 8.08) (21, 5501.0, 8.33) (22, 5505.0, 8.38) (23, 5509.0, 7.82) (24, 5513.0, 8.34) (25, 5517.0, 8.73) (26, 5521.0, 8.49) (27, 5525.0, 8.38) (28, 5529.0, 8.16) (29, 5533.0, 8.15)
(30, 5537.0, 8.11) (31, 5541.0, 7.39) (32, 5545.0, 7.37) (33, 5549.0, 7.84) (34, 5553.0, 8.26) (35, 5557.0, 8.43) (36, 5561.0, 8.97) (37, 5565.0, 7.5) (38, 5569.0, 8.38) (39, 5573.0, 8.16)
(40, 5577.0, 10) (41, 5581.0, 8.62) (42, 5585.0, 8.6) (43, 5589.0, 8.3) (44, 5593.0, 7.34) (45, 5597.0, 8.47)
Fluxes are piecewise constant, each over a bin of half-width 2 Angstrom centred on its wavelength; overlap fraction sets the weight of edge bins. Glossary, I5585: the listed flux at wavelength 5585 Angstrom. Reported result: 8.6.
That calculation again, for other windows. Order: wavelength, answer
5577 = 10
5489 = 7.77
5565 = 7.5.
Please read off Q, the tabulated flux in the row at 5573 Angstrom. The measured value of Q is 8.16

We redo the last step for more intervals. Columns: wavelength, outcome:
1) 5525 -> 8.38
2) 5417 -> 8.25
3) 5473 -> 8.25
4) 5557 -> 8.43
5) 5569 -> 8.38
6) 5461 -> 7.49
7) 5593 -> 7.34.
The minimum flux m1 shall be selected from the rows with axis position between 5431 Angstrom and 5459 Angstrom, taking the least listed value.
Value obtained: 7.69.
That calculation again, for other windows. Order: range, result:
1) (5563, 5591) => 7.5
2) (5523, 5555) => 7.37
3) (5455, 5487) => 7.49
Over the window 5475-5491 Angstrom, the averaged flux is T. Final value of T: 8.01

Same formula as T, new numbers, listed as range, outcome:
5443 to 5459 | 8.28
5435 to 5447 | 8.48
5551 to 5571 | 8.31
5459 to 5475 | 8.07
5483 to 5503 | 7.93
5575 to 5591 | 8.88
